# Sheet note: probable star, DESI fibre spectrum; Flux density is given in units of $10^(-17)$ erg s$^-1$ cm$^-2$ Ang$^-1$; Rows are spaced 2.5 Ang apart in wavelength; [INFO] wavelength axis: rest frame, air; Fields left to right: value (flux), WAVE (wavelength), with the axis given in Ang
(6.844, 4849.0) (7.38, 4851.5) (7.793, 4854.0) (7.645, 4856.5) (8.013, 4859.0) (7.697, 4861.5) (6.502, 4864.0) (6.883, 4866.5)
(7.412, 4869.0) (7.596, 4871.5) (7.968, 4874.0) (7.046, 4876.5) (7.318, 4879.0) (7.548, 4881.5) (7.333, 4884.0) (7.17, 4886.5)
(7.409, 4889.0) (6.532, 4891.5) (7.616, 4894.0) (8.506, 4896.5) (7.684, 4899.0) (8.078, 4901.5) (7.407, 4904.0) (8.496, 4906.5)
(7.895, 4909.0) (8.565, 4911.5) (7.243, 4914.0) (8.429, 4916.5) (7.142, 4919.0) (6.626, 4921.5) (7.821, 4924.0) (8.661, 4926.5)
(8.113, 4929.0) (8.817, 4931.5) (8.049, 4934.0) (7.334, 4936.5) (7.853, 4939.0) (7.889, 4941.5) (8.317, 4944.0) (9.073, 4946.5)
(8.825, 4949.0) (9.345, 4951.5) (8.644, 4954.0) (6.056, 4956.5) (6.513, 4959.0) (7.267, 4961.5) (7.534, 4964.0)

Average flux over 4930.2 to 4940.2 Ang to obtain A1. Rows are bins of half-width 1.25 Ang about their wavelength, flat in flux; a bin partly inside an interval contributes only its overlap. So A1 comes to 8.01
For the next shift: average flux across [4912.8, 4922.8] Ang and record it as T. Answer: 7.36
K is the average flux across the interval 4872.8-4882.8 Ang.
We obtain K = 7.47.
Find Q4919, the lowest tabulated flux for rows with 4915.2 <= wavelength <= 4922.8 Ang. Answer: 6.626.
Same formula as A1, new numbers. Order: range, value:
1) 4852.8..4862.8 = 7.78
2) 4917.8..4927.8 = 7.57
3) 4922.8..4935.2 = 8.3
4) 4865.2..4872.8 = 7.3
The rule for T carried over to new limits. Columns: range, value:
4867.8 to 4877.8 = 7.51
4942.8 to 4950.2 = 8.74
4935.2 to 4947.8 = 8.1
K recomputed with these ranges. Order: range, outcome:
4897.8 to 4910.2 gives 7.91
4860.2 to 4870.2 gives 7.13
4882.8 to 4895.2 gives 7.21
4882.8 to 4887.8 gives 7.25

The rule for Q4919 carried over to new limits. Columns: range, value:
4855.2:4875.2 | 6.502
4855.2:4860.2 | 7.645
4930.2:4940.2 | 7.334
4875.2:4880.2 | 7.046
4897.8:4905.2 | 7.407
